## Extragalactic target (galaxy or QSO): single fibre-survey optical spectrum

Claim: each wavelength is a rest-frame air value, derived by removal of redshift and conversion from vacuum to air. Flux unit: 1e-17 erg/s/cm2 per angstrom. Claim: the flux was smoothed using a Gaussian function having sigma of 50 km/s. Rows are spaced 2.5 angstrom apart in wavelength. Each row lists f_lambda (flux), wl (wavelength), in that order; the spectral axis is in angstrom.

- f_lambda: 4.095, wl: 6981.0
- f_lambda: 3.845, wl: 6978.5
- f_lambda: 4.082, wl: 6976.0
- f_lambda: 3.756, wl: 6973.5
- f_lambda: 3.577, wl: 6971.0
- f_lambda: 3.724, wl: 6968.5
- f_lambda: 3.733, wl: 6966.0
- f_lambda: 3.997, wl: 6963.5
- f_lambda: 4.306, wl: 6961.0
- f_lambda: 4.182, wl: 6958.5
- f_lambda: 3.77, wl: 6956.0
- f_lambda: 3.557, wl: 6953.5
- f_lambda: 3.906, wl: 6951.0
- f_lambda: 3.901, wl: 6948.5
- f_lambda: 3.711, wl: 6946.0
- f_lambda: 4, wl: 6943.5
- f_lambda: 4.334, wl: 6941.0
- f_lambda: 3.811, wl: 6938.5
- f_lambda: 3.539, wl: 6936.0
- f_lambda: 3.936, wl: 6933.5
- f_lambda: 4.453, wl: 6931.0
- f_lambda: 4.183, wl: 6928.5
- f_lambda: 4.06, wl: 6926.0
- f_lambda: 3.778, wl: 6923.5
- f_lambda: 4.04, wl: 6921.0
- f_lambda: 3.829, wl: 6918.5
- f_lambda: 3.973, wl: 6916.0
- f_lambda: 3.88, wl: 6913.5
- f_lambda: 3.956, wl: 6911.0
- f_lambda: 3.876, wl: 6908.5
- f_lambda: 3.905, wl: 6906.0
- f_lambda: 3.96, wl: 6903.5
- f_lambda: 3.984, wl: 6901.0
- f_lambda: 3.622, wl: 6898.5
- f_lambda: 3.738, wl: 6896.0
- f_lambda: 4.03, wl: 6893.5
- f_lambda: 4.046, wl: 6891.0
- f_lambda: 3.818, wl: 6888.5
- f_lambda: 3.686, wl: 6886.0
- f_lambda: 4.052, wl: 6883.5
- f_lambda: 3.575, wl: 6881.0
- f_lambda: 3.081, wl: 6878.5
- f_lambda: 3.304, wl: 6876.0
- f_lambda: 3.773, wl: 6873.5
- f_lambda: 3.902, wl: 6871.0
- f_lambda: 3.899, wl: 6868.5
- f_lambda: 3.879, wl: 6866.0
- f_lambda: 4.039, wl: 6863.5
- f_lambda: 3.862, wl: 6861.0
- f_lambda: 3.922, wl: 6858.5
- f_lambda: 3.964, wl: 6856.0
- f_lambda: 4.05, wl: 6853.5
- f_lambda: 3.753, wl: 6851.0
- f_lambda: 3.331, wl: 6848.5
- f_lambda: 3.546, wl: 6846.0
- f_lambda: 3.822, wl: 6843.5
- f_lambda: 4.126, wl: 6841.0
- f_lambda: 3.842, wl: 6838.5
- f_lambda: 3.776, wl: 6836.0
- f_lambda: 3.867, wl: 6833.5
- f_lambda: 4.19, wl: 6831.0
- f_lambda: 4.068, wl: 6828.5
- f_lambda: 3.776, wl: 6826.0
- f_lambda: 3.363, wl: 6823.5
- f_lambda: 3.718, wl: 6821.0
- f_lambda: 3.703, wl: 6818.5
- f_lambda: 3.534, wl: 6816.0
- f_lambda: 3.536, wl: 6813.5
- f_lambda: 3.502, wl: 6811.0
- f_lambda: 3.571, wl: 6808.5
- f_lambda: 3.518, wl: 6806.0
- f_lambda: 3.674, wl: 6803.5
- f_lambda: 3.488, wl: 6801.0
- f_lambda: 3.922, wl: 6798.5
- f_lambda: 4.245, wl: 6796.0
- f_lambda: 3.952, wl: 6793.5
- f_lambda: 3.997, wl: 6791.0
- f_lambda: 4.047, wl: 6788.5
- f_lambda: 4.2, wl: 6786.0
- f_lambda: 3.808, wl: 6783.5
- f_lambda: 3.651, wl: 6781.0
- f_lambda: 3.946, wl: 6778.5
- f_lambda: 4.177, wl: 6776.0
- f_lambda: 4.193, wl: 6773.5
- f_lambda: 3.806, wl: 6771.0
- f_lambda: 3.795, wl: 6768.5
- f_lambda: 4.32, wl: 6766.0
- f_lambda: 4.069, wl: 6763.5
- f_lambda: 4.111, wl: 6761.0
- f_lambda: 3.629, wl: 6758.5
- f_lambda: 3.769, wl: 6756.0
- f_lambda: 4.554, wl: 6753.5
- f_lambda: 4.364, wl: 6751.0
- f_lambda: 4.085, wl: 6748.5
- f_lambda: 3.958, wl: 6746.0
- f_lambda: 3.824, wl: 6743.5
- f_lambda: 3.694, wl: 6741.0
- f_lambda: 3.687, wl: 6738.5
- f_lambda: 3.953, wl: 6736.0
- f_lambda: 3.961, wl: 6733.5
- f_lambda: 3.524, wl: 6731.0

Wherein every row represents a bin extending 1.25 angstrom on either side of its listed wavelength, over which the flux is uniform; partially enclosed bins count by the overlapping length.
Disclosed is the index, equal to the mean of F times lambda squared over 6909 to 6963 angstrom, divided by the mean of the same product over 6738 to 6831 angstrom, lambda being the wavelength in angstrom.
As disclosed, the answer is 1.1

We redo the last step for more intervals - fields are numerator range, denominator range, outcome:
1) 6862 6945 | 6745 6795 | 1.00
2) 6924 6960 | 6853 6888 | 1.07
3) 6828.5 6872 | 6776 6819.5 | 1.04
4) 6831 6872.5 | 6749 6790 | 0.98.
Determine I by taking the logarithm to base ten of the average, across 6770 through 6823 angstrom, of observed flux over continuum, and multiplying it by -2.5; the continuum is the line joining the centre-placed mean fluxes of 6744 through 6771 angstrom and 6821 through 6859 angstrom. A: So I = 0.04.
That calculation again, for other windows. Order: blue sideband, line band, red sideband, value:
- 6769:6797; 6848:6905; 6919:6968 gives 0.05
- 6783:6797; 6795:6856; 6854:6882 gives 0.05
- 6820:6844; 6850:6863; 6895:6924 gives -0.02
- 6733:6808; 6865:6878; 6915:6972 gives 0.06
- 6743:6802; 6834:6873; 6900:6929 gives 0.03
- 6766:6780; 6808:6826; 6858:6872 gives 0.11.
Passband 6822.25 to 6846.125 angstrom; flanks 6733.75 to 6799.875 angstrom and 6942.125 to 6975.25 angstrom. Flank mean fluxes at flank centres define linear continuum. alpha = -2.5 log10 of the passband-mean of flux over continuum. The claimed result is 0.03 mag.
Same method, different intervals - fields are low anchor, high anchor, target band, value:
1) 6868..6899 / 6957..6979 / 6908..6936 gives -0.05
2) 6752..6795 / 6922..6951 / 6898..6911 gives 0.02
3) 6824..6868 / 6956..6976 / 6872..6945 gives 0.00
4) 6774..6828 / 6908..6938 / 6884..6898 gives 0.01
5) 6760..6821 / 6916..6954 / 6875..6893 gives 0.07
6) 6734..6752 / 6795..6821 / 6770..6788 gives -0.05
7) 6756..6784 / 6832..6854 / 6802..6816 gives 0.09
